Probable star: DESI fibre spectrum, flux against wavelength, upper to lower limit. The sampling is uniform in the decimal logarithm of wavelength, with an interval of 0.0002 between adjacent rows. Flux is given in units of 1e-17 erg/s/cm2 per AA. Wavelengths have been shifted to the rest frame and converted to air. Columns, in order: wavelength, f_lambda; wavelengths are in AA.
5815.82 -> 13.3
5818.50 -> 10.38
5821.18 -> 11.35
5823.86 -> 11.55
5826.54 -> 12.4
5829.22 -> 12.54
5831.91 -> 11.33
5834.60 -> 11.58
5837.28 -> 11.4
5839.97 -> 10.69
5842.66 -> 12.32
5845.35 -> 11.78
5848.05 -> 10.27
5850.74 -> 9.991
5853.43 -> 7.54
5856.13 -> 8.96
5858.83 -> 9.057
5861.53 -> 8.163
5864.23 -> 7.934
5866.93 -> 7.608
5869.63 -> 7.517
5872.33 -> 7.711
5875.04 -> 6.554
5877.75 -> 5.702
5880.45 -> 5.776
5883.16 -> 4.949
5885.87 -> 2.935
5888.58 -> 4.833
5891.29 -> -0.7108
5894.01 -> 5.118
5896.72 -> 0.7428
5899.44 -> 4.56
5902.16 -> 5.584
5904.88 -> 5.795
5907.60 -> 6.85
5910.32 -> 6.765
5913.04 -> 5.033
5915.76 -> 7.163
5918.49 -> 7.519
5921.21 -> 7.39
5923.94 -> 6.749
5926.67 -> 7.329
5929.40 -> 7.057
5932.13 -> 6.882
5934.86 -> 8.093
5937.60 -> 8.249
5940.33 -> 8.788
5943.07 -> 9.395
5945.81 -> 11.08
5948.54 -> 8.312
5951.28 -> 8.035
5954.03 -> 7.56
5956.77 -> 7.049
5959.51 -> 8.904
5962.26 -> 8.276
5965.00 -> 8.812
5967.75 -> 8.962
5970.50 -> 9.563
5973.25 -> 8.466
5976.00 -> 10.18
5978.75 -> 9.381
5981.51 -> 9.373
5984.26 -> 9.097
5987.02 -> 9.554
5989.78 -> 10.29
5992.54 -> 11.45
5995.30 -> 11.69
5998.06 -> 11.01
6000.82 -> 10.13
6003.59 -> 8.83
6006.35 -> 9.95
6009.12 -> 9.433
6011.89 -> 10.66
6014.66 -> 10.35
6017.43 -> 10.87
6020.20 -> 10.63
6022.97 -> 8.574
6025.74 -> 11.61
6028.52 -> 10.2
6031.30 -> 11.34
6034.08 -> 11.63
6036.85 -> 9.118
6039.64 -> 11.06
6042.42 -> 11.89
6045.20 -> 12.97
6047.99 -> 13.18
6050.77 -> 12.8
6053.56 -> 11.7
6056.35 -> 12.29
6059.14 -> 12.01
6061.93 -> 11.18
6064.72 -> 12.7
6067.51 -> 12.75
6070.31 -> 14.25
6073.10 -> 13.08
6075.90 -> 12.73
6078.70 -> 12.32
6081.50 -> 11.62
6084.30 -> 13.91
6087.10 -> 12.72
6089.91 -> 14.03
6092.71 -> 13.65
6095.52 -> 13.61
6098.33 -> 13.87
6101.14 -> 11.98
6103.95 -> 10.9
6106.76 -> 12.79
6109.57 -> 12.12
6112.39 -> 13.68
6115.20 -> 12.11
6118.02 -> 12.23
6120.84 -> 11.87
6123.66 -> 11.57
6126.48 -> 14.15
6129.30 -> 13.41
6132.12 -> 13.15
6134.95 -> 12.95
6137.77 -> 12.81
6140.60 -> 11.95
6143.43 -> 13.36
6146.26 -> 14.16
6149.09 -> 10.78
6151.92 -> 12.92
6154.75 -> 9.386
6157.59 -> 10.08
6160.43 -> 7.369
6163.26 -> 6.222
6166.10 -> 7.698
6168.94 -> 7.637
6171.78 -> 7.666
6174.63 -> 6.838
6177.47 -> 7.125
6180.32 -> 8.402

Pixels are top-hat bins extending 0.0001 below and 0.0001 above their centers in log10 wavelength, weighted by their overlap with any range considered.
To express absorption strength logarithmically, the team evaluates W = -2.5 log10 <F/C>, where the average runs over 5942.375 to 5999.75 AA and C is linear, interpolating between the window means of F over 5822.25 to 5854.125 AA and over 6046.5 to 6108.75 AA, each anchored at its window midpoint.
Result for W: 0.27 mag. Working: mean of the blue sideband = 11.2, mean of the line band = 9.36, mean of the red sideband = 12.7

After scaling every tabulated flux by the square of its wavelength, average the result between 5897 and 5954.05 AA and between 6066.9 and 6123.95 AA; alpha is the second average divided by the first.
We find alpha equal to 1.87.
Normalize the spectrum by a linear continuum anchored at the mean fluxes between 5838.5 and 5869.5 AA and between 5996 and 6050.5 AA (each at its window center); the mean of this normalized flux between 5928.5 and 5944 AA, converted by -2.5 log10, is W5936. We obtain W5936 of 0.24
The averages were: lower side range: 9.41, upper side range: 10.8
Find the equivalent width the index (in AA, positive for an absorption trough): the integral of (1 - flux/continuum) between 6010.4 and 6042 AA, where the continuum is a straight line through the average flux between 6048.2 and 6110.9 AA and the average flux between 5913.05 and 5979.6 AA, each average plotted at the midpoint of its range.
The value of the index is 0.91 AA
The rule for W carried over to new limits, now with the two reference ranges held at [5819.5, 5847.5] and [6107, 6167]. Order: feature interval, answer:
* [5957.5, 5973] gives 0.31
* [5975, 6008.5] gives 0.16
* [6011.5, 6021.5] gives 0.10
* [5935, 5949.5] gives 0.27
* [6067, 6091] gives -0.12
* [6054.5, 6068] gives -0.04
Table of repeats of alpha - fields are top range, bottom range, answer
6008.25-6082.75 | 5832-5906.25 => 1.70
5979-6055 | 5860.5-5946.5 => 1.74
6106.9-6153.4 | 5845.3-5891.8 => 1.97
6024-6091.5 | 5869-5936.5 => 2.23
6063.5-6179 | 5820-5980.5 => 1.58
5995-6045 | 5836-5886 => 1.33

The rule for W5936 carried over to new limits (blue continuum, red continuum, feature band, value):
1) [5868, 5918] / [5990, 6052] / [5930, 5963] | -0.11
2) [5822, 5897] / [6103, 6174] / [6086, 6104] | -0.21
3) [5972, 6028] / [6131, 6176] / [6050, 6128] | -0.23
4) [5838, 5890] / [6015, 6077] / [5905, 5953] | 0.22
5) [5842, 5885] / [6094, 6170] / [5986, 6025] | -0.03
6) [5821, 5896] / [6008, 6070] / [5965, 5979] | 0.11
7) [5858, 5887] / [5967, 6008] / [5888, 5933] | 0.37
